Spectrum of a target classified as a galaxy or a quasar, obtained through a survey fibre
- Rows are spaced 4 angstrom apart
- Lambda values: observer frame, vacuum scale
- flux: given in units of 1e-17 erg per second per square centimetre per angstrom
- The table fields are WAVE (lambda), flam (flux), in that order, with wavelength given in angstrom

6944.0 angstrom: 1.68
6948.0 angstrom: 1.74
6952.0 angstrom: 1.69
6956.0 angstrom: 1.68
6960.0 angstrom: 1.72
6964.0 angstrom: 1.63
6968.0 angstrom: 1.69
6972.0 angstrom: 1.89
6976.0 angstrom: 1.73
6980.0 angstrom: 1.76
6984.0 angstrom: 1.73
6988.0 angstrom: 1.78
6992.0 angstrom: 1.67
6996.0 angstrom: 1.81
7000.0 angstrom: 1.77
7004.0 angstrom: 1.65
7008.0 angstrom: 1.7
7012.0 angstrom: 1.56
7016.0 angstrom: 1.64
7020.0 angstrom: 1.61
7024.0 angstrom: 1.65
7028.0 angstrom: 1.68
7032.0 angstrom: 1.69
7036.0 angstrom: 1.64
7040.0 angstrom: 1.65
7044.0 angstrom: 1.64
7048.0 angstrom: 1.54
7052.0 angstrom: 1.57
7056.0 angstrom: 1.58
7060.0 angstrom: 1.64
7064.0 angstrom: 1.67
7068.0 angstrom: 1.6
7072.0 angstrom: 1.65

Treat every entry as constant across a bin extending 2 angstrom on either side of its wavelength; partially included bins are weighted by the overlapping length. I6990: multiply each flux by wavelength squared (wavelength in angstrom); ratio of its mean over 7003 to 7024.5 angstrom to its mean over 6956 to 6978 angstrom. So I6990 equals 0.96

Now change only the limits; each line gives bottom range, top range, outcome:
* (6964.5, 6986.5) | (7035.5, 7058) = 0.93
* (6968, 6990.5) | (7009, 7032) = 0.94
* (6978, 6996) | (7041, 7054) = 0.93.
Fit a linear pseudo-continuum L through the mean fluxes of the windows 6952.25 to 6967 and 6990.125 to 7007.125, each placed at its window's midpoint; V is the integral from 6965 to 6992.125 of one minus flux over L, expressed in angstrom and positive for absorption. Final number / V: -0.8 angstrom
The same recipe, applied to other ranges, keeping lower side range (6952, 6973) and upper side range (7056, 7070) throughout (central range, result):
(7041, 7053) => 0.4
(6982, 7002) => -0.8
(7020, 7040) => 0.0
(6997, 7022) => 0.2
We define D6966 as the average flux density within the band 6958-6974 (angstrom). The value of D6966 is 1.73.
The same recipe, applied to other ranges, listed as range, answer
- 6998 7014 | 1.67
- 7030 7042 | 1.66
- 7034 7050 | 1.62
